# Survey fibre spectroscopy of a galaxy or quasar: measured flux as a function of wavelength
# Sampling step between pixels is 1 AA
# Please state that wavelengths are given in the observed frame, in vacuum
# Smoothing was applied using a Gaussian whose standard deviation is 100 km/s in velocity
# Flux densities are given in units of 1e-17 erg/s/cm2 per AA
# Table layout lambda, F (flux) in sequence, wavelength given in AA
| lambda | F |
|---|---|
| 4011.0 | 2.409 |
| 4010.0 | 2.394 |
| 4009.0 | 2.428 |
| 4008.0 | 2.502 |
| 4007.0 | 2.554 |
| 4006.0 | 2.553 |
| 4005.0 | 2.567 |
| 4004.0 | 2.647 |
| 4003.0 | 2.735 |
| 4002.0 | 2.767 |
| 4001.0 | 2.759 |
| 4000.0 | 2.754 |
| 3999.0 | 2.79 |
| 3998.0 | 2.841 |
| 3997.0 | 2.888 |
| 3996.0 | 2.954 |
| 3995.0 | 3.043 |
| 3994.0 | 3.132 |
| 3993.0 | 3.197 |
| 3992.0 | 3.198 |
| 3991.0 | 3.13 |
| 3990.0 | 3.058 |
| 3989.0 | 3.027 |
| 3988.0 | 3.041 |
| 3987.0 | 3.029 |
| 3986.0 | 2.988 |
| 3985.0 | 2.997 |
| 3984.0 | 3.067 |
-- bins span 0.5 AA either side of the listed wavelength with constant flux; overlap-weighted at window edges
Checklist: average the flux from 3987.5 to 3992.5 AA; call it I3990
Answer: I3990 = 3.09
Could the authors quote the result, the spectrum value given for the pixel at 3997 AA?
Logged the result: 2.888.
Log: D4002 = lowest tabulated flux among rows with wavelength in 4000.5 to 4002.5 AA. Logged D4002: 2.759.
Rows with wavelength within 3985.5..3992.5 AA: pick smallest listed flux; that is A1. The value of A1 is 2.988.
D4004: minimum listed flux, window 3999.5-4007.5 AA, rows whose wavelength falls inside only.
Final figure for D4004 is 2.553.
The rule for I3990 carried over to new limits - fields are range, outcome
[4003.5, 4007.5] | 2.58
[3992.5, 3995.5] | 3.12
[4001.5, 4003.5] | 2.75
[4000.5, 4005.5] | 2.69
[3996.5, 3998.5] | 2.86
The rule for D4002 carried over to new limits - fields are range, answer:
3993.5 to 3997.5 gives 2.888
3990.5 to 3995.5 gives 3.043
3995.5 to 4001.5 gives 2.754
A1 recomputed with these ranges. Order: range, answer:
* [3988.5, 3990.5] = 3.027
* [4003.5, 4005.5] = 2.567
